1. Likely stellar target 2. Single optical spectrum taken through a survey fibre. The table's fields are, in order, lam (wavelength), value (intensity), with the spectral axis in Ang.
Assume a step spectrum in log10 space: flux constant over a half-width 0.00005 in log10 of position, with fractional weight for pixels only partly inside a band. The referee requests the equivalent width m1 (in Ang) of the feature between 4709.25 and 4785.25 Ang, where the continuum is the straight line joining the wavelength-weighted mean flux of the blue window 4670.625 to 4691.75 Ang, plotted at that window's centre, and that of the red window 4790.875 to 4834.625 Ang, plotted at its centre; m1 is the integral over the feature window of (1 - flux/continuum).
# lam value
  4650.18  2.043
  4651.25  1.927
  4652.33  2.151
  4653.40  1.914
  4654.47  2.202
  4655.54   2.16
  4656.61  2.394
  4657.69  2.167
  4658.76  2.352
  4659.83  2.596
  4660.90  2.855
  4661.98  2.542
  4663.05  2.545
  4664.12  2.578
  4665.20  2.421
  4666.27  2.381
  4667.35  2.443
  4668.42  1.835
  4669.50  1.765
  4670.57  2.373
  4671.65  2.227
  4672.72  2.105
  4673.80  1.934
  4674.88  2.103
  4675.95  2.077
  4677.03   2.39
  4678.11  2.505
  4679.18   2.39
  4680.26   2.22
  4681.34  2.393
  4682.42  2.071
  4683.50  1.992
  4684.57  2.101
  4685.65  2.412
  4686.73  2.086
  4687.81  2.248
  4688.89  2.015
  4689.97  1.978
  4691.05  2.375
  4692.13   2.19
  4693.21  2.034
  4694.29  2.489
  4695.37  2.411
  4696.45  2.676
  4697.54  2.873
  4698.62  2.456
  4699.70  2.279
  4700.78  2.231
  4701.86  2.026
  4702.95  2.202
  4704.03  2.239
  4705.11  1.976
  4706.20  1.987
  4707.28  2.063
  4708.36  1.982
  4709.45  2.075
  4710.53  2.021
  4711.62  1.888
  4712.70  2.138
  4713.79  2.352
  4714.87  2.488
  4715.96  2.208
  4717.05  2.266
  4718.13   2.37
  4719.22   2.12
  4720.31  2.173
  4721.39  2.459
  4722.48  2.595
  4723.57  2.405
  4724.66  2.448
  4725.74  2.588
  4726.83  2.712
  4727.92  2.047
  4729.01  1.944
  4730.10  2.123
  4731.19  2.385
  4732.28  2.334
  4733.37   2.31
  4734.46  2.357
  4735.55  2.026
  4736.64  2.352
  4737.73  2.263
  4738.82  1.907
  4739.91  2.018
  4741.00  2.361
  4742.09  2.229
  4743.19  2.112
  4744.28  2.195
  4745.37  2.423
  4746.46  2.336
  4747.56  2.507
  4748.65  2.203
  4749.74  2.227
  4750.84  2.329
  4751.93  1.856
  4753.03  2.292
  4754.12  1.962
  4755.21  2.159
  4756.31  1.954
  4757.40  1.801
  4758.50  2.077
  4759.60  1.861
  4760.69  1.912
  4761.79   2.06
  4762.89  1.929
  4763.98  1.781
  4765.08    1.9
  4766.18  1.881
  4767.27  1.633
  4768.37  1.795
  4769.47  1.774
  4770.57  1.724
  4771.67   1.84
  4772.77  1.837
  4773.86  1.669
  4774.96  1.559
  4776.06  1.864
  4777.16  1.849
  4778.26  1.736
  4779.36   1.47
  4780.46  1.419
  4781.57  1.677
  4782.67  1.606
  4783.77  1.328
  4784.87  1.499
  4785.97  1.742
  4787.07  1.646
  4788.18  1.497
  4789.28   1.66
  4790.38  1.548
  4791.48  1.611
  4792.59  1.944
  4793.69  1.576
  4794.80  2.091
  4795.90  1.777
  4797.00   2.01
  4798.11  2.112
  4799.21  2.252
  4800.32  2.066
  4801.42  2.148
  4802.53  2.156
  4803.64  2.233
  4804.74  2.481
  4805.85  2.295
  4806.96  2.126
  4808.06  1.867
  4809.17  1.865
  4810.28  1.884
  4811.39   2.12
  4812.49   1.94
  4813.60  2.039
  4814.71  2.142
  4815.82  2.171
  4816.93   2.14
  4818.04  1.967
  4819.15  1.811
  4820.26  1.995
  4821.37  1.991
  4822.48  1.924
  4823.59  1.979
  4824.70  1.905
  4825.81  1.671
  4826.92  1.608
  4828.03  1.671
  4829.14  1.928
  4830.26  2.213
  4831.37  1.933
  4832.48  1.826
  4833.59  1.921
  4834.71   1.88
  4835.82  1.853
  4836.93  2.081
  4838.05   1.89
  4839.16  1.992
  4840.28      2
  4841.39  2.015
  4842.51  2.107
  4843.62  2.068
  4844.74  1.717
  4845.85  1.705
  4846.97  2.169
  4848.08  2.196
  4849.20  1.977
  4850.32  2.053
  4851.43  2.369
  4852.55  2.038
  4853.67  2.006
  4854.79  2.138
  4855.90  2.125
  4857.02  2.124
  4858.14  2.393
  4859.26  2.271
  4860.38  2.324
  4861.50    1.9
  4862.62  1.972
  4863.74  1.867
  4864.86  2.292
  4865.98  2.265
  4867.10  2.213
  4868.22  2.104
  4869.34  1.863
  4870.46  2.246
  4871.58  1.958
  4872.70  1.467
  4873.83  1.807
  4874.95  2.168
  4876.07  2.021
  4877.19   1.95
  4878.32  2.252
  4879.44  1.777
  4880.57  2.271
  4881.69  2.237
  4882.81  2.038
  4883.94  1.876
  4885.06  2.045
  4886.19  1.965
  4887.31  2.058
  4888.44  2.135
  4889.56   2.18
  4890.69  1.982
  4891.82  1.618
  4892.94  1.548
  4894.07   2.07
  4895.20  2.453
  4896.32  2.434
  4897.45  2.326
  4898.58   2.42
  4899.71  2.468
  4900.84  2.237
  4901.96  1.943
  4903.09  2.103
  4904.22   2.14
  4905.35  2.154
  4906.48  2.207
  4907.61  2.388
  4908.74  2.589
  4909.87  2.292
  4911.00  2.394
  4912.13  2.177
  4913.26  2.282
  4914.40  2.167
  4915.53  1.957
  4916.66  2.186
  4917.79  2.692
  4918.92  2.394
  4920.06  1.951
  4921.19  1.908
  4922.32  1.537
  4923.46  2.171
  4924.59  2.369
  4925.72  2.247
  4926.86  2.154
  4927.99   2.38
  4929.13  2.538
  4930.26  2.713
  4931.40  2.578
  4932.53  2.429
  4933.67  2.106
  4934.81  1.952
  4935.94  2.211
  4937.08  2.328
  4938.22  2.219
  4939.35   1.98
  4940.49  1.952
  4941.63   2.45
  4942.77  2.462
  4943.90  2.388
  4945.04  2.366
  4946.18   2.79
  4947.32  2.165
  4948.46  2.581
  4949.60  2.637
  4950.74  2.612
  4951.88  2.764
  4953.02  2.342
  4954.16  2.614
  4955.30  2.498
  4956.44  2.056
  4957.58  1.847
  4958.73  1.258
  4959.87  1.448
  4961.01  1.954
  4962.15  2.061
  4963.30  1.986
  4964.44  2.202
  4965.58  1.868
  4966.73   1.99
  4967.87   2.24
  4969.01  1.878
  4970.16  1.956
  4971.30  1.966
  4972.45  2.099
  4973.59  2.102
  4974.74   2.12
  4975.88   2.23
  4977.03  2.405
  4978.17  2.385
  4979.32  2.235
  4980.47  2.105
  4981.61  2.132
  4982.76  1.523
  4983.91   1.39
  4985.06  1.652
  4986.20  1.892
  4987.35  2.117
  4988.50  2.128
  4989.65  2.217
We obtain 1.24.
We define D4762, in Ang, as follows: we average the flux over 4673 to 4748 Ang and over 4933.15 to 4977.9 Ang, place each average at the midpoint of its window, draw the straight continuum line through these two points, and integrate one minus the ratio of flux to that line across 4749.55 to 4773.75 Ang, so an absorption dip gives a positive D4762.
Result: 3.3 Ang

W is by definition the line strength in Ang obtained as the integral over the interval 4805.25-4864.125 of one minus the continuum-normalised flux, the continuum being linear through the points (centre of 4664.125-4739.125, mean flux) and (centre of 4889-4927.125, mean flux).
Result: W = 5.3 Ang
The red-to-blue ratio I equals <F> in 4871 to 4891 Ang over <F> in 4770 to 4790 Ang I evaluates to 1.22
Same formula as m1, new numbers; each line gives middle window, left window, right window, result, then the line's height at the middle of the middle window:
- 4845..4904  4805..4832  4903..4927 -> 0.6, 2.11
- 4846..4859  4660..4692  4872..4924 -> 0.1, 2.15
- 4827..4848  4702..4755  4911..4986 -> 2.5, 2.2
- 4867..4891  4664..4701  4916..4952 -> 2.9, 2.3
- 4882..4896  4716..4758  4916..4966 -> 1.4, 2.24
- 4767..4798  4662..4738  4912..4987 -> 7.3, 2.22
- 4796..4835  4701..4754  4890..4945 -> 3.8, 2.22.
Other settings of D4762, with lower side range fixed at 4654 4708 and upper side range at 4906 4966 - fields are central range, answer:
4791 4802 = 1.43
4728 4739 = 0.28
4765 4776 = 2.43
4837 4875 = 3.35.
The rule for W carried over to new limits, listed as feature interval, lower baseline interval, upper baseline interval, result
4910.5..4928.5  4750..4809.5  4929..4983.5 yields -0.5 Ang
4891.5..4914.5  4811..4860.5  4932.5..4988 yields -1.5 Ang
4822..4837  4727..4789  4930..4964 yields 1.4 Ang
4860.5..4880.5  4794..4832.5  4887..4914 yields 1.0 Ang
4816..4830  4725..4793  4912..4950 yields 1.2 Ang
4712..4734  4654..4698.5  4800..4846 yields -1.3 Ang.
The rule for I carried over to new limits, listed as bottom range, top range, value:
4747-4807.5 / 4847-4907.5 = 1.11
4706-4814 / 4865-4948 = 1.07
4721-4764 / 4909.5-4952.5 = 1.05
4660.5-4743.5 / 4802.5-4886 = 0.90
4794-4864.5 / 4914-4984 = 1.08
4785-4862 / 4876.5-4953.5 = 1.13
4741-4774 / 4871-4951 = 1.09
